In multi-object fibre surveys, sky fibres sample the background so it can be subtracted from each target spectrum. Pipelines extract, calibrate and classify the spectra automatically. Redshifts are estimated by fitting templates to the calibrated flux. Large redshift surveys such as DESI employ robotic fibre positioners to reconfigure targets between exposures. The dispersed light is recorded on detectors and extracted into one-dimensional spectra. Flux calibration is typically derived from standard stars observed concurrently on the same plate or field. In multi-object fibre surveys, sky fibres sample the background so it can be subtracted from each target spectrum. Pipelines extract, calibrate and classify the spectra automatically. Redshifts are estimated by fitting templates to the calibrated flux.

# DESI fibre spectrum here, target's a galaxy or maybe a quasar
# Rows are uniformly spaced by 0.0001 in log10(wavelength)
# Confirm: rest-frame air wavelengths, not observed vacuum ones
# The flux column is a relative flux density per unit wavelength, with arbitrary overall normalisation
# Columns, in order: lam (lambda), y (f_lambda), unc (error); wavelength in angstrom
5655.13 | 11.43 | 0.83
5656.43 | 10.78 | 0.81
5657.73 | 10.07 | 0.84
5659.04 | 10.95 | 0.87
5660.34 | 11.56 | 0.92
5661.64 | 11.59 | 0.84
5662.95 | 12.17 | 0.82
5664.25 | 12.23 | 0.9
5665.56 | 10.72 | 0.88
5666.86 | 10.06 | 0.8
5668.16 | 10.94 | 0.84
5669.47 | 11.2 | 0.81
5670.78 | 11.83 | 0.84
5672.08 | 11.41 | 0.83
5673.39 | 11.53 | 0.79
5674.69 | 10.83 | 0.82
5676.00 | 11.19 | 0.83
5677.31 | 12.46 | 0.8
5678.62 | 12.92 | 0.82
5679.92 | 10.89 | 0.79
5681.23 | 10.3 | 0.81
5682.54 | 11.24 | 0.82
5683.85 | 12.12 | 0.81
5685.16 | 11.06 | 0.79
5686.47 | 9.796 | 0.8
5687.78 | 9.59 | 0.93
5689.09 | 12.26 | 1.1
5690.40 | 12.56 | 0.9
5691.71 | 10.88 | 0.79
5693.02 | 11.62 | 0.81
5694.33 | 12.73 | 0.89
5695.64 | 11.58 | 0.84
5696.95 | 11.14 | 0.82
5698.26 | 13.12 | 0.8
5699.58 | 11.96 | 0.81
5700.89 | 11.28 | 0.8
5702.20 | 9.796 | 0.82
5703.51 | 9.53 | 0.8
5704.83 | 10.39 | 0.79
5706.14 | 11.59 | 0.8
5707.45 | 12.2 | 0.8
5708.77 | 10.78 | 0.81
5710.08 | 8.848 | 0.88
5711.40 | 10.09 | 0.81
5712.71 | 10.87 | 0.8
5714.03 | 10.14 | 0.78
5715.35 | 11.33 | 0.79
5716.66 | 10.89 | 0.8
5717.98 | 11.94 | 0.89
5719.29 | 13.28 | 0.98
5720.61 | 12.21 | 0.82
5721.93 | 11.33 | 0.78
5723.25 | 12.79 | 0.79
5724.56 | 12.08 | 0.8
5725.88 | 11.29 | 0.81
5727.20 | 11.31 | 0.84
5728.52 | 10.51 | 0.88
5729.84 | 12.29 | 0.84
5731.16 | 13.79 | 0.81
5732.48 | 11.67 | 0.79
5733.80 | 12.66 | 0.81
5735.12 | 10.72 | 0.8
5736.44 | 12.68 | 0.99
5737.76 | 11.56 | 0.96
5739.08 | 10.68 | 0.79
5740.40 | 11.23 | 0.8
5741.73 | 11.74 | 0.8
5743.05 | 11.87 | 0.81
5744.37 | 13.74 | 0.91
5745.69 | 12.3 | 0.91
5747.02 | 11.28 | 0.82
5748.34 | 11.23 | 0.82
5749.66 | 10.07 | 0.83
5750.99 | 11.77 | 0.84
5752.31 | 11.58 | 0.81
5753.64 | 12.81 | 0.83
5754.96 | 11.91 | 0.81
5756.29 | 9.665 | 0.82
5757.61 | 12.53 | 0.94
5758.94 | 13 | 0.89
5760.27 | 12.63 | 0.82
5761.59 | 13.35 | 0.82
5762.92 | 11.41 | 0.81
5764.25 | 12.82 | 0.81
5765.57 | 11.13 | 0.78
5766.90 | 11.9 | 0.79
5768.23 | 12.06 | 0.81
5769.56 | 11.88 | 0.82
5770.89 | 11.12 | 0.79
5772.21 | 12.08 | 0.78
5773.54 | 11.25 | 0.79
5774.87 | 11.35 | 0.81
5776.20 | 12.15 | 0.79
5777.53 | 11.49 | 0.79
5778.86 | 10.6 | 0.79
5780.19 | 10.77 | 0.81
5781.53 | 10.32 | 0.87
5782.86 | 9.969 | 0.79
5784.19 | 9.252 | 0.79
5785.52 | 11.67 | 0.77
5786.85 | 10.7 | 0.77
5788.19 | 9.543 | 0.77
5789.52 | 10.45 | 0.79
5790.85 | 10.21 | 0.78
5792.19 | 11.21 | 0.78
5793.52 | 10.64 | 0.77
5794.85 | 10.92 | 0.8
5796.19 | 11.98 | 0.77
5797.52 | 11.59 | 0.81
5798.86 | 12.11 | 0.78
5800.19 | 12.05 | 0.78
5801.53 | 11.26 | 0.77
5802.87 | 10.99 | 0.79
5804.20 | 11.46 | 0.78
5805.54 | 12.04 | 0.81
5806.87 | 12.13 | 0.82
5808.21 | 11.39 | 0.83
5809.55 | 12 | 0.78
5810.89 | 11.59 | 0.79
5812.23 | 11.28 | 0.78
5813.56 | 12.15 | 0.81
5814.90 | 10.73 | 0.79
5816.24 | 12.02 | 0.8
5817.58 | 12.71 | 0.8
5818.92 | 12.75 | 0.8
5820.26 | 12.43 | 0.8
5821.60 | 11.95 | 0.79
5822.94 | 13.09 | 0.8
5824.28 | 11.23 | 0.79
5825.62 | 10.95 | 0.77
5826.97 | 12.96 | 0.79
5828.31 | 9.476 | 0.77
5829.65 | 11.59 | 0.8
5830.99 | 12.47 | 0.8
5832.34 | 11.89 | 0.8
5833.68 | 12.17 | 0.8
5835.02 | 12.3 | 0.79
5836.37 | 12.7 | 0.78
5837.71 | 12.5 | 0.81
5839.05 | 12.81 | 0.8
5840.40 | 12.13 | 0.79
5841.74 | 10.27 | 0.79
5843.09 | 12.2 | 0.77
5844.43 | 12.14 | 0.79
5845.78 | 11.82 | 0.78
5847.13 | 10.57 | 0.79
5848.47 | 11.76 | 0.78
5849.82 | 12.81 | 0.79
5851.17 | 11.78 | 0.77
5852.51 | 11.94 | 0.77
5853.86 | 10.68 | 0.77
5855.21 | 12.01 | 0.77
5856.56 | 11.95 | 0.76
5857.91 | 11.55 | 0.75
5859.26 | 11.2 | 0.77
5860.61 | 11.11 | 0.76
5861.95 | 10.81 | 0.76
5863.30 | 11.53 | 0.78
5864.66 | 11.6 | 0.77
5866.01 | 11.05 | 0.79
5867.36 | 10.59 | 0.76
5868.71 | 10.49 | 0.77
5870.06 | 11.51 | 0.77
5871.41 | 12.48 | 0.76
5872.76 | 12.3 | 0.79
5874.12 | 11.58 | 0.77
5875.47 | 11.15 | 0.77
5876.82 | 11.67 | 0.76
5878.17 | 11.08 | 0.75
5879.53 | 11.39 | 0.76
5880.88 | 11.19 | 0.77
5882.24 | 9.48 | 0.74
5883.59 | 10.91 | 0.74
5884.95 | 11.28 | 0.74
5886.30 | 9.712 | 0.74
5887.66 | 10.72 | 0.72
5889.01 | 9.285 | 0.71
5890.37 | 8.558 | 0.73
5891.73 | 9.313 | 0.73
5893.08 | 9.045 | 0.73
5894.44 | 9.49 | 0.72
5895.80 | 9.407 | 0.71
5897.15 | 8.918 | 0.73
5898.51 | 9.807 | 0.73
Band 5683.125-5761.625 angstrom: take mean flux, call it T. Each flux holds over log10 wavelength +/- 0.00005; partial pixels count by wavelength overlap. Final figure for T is 11.5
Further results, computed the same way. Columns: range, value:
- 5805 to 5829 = 11.8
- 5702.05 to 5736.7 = 11.4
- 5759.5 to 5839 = 11.6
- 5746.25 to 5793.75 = 11.3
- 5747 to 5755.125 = 11.5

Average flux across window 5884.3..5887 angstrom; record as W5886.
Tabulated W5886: 10.5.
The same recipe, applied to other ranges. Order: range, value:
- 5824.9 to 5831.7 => 11.5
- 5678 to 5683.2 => 11.3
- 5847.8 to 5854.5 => 11.8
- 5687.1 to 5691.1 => 11.5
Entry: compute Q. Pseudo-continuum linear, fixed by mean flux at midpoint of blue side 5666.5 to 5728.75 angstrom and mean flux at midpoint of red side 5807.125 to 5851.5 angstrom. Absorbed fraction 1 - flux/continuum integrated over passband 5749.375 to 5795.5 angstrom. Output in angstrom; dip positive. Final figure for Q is 1.2 angstrom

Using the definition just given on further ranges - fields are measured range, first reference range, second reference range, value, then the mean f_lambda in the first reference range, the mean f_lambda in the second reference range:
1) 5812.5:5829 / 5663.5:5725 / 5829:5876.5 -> -0.3 angstrom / 11.3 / 11.7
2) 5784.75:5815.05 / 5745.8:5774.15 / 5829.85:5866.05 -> 1.2 angstrom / 11.8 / 11.8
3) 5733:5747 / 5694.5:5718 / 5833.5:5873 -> -0.9 angstrom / 11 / 11.7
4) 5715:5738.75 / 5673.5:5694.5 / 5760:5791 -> -1.2 angstrom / 11.4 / 11.3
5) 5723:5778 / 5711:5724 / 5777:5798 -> -3.5 angstrom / 11.5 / 10.7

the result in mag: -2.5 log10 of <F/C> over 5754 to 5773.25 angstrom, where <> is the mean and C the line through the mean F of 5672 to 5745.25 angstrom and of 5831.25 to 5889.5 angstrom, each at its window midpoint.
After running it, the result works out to -0.05 mag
